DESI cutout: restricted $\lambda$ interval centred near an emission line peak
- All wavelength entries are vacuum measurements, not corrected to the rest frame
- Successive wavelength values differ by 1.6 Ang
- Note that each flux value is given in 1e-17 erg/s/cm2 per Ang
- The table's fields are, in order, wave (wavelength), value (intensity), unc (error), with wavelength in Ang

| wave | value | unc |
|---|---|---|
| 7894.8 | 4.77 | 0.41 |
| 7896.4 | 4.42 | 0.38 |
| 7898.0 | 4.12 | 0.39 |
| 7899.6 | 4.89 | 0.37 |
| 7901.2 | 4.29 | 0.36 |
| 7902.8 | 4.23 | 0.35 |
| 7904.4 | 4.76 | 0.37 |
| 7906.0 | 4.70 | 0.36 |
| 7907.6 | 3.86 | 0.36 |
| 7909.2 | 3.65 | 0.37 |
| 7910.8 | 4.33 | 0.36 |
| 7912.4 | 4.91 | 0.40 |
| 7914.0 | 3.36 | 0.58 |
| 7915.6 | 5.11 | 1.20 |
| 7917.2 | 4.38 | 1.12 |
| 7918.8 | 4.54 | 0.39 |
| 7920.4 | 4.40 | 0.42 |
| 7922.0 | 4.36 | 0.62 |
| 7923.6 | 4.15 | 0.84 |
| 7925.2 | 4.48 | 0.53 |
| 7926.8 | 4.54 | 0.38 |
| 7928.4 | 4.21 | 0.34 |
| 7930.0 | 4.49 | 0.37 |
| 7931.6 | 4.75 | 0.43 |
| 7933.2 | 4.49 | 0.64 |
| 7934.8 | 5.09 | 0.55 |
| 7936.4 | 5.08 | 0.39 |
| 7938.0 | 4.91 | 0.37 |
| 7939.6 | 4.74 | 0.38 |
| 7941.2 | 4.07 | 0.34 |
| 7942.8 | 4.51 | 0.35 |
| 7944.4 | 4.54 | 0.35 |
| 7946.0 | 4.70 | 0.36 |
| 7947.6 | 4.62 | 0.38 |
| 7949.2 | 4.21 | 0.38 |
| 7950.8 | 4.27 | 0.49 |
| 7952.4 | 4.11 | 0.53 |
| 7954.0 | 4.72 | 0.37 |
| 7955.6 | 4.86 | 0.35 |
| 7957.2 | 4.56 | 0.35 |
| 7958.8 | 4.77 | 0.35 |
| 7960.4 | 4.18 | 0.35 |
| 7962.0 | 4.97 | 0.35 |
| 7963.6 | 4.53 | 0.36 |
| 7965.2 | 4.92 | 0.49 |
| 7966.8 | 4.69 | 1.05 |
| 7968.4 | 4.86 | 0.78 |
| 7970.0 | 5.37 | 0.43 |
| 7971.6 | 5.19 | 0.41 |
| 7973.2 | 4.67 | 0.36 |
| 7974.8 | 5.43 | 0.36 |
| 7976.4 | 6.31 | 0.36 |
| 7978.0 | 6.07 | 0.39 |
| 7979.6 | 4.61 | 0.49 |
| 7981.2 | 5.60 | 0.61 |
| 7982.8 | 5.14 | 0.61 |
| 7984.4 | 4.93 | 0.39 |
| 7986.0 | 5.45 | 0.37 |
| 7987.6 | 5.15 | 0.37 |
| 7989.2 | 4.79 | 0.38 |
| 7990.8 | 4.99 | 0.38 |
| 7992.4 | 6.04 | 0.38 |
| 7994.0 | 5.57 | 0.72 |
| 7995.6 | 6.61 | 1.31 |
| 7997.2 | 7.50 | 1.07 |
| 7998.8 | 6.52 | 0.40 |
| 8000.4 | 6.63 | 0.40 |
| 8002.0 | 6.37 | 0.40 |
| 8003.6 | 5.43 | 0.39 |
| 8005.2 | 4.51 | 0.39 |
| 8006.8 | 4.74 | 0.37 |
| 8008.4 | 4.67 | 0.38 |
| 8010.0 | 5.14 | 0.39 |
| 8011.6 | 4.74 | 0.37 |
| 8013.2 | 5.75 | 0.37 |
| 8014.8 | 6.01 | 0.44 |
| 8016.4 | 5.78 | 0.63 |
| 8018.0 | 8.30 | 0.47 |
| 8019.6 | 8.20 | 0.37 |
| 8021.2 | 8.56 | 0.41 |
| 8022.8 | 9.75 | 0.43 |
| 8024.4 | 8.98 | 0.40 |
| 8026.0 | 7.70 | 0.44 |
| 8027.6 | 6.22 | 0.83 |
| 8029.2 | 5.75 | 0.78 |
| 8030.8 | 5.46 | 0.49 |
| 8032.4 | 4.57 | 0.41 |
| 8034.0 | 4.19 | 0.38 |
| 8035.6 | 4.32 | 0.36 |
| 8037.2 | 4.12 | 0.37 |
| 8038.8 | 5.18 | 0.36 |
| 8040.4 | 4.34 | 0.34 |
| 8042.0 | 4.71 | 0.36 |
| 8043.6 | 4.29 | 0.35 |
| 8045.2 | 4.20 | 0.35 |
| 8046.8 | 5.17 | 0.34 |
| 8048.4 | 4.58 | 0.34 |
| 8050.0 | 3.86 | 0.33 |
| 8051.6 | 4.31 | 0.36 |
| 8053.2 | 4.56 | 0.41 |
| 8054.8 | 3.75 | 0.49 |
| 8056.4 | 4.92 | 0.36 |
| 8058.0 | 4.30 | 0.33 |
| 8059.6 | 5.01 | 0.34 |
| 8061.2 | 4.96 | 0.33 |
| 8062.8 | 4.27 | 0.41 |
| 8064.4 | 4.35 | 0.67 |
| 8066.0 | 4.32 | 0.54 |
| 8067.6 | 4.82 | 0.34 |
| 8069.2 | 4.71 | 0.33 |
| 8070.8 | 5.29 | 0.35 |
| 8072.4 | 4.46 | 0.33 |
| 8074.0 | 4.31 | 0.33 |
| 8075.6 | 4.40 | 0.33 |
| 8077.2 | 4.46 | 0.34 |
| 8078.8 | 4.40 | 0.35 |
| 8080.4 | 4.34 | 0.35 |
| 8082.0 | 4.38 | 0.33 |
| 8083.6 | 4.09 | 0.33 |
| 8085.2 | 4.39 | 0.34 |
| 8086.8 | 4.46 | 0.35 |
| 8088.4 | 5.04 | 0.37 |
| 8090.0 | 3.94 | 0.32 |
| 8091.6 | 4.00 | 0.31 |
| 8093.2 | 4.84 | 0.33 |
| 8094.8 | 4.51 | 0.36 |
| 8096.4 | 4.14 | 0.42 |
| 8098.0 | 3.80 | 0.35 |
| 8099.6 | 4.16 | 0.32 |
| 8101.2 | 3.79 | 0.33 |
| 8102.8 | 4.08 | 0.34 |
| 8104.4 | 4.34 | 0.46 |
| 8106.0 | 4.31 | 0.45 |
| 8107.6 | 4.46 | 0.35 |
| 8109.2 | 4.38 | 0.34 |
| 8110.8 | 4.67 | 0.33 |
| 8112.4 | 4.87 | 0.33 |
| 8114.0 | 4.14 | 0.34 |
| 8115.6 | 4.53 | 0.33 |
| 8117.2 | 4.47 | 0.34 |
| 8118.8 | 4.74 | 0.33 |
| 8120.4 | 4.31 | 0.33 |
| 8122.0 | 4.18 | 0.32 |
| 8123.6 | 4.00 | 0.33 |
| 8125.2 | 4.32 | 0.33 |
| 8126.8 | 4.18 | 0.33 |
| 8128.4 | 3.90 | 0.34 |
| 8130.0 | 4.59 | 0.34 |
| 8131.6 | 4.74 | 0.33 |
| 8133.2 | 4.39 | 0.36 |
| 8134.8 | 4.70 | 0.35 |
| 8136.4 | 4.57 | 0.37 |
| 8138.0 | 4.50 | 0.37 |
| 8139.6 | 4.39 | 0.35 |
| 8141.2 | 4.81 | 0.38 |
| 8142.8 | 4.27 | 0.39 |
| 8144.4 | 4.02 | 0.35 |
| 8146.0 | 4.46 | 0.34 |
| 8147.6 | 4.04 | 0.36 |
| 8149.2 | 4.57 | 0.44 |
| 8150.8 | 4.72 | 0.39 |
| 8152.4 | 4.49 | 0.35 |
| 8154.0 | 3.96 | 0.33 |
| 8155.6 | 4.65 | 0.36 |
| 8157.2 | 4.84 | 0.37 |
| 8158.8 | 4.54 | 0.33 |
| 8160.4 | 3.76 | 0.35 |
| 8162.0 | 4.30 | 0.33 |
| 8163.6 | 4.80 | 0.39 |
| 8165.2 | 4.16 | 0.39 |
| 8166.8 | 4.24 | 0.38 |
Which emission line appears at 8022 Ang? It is [N II]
